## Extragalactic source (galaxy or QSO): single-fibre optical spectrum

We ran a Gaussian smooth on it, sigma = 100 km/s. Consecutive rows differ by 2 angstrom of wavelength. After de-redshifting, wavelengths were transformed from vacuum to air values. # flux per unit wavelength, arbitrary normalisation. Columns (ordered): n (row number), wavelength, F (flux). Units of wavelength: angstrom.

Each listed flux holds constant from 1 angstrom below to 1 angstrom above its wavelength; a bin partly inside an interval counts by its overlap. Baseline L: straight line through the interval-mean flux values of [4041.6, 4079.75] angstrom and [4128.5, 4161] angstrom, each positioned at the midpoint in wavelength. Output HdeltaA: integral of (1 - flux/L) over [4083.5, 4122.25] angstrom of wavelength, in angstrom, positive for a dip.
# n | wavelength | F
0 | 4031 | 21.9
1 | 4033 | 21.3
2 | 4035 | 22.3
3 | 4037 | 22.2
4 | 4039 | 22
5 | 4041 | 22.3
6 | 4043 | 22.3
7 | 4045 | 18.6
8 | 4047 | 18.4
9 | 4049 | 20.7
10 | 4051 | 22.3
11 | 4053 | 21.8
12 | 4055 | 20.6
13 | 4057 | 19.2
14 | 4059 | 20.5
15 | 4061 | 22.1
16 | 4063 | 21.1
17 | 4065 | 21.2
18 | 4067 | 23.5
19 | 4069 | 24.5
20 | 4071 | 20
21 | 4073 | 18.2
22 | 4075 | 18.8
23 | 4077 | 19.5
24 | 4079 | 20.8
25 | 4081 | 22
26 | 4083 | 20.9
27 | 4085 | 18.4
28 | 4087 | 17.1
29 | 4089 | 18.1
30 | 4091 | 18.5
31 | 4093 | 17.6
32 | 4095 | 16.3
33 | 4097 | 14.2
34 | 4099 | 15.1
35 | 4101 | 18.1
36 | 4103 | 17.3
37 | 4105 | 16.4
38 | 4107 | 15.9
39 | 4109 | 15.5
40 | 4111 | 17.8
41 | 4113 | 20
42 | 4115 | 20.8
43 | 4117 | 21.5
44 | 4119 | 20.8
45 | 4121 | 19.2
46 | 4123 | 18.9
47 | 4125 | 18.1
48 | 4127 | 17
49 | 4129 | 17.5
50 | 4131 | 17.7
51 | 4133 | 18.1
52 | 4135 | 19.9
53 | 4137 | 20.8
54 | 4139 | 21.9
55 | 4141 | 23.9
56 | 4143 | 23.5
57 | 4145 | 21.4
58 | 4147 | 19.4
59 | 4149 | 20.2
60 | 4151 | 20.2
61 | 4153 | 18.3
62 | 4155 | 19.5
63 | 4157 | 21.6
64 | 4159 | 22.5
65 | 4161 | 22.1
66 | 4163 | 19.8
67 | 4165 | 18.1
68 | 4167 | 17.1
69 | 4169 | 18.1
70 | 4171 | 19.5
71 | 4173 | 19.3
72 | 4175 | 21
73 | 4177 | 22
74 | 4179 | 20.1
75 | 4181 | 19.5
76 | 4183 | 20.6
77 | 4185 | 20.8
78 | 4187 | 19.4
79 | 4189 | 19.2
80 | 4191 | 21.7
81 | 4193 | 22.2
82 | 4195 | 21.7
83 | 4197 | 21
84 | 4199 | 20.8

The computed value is 5.2 angstrom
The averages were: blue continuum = 20.8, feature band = 17.9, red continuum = 20.5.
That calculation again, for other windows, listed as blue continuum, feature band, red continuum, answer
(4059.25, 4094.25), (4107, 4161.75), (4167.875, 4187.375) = 0.60 angstrom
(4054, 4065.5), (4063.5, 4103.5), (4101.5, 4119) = 1.21 angstrom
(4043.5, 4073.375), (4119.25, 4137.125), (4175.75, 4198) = 1.95 angstrom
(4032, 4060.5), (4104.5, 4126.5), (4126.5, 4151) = 1.89 angstrom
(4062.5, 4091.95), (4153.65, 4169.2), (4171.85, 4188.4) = 0.28 angstrom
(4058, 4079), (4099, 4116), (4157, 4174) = 2.38 angstrom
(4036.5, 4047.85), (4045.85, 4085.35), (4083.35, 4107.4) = -3.20 angstrom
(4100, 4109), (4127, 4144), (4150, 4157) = -1.45 angstrom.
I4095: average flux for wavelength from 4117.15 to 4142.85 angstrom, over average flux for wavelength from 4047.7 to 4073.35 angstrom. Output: 0.93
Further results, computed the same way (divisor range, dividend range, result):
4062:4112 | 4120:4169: 1.06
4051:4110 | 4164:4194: 1.04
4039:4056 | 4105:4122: 0.90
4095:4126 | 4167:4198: 1.13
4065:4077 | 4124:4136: 0.86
